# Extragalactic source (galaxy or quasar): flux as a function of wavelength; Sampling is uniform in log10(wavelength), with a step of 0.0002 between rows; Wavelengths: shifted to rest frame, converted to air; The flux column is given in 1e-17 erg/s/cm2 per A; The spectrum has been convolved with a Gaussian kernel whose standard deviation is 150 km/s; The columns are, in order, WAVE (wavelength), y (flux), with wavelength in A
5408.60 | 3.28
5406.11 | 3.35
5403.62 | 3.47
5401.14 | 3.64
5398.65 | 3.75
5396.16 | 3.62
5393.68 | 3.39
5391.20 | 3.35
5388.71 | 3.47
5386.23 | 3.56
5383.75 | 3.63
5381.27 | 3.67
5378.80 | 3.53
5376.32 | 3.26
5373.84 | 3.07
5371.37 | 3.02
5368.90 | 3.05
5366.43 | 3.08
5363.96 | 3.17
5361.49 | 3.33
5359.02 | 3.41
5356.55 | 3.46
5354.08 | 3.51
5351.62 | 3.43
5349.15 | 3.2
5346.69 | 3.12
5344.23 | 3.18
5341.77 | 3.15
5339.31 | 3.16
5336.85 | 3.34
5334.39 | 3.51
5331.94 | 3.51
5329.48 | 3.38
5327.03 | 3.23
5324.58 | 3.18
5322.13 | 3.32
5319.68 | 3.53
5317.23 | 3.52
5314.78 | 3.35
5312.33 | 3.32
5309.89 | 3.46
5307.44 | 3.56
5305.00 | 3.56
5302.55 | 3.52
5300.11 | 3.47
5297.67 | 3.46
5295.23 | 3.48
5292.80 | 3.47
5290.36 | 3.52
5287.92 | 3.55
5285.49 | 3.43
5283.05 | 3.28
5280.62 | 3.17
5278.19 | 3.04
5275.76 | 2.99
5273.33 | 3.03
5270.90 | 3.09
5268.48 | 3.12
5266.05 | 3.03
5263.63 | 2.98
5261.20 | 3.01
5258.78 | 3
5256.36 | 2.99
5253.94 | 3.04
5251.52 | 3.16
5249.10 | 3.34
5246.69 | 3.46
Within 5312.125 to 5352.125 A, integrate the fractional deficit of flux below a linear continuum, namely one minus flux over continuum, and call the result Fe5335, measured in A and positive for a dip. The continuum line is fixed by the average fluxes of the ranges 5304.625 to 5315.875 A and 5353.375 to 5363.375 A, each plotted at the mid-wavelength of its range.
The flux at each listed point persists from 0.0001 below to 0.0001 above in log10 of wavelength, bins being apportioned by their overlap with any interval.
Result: 1.26 A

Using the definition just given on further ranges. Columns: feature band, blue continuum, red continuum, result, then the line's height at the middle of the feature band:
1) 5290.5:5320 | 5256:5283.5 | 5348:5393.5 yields -3.0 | 3.16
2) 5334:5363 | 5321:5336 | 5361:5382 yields -0.1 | 3.3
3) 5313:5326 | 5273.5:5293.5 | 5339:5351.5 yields -0.6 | 3.23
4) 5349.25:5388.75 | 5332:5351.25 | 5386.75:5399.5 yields 0.6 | 3.39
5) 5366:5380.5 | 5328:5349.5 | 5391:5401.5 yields 1.1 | 3.45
